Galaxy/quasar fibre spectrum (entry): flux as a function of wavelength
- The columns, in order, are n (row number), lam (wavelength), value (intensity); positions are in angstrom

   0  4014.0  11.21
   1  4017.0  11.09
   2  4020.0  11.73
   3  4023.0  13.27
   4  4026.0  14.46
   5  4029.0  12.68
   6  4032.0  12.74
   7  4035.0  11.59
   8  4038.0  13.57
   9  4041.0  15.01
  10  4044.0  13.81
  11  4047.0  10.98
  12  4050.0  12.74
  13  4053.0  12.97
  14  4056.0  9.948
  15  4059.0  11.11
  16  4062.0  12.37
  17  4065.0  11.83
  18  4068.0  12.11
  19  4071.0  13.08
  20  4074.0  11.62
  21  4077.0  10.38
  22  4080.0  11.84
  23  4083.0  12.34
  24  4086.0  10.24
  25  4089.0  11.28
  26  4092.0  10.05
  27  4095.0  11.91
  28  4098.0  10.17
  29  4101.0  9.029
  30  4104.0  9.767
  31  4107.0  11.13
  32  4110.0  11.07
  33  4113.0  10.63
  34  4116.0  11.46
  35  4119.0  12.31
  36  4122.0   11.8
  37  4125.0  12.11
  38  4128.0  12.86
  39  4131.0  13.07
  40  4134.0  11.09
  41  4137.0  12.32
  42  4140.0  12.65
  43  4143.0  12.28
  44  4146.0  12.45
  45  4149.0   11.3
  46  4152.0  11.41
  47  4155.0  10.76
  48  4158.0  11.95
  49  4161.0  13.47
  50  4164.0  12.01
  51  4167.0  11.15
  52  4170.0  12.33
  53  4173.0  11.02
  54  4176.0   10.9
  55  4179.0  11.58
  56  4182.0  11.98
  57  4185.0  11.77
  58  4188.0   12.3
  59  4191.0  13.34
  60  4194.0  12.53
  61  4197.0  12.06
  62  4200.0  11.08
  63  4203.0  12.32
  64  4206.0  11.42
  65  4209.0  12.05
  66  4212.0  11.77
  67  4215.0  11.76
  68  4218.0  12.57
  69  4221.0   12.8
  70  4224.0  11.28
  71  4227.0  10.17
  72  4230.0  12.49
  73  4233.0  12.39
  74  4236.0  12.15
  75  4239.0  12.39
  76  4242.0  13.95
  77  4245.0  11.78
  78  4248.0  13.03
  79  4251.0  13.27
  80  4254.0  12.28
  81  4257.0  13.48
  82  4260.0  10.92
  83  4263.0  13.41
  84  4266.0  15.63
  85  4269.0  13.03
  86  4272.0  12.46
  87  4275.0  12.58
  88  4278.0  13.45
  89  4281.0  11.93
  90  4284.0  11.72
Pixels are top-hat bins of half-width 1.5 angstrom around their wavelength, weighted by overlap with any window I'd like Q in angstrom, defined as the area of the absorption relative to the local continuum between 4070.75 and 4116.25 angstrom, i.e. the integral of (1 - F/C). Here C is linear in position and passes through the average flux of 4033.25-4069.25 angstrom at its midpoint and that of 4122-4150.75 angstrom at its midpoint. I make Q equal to 5.0 angstrom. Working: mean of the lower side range 12.3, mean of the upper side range 12.2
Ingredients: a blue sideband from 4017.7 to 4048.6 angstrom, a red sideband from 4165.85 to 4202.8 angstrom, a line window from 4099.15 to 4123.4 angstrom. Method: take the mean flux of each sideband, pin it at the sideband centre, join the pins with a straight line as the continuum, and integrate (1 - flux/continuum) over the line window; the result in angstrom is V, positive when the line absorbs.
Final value 2.9 angstrom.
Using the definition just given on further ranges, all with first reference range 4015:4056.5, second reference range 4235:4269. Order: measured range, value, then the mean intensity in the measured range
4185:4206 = 1.1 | 12.2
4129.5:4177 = 3.4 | 11.9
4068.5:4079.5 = 0.8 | 11.7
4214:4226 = 0.8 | 12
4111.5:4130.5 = 1.3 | 11.9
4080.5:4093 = 1.6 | 11.1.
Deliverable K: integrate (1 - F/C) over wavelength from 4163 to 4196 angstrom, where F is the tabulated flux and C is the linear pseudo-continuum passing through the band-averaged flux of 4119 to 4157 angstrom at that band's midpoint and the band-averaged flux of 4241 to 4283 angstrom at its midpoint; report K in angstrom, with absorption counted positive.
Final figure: 1.1 angstrom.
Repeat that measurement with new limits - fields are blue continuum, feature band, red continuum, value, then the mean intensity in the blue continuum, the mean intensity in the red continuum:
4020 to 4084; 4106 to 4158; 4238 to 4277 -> 3.3 angstrom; 12.4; 13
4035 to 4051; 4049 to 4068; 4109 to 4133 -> 1.5 angstrom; 13.1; 11.9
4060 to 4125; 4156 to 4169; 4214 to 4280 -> -0.2 angstrom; 11.3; 12.6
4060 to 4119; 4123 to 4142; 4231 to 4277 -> -1.1 angstrom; 11.2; 12.9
